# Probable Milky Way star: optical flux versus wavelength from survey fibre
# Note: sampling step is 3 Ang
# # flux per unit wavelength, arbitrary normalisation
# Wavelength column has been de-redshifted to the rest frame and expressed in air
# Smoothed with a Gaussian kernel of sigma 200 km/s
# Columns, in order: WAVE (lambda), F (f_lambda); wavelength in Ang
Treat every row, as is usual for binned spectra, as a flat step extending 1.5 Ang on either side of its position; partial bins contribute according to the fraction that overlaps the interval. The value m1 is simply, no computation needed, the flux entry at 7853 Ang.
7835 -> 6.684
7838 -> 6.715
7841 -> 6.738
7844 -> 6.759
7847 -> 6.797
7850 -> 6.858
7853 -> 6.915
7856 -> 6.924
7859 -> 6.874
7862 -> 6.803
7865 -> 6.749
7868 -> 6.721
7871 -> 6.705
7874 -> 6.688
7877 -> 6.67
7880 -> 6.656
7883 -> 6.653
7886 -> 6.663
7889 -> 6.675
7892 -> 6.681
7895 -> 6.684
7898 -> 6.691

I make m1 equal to 6.915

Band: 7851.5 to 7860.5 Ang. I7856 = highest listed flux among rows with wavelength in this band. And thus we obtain 6.924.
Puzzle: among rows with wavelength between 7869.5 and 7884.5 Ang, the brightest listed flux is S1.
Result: 6.705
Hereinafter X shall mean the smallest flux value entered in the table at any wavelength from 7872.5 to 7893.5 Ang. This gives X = 6.653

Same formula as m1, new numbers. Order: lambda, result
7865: 6.749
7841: 6.738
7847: 6.797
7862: 6.803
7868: 6.721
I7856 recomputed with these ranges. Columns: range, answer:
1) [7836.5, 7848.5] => 6.797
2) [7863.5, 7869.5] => 6.749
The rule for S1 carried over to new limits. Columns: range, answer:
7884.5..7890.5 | 6.675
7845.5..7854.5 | 6.915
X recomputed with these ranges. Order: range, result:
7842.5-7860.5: 6.759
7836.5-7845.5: 6.715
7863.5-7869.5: 6.721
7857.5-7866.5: 6.749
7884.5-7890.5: 6.663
